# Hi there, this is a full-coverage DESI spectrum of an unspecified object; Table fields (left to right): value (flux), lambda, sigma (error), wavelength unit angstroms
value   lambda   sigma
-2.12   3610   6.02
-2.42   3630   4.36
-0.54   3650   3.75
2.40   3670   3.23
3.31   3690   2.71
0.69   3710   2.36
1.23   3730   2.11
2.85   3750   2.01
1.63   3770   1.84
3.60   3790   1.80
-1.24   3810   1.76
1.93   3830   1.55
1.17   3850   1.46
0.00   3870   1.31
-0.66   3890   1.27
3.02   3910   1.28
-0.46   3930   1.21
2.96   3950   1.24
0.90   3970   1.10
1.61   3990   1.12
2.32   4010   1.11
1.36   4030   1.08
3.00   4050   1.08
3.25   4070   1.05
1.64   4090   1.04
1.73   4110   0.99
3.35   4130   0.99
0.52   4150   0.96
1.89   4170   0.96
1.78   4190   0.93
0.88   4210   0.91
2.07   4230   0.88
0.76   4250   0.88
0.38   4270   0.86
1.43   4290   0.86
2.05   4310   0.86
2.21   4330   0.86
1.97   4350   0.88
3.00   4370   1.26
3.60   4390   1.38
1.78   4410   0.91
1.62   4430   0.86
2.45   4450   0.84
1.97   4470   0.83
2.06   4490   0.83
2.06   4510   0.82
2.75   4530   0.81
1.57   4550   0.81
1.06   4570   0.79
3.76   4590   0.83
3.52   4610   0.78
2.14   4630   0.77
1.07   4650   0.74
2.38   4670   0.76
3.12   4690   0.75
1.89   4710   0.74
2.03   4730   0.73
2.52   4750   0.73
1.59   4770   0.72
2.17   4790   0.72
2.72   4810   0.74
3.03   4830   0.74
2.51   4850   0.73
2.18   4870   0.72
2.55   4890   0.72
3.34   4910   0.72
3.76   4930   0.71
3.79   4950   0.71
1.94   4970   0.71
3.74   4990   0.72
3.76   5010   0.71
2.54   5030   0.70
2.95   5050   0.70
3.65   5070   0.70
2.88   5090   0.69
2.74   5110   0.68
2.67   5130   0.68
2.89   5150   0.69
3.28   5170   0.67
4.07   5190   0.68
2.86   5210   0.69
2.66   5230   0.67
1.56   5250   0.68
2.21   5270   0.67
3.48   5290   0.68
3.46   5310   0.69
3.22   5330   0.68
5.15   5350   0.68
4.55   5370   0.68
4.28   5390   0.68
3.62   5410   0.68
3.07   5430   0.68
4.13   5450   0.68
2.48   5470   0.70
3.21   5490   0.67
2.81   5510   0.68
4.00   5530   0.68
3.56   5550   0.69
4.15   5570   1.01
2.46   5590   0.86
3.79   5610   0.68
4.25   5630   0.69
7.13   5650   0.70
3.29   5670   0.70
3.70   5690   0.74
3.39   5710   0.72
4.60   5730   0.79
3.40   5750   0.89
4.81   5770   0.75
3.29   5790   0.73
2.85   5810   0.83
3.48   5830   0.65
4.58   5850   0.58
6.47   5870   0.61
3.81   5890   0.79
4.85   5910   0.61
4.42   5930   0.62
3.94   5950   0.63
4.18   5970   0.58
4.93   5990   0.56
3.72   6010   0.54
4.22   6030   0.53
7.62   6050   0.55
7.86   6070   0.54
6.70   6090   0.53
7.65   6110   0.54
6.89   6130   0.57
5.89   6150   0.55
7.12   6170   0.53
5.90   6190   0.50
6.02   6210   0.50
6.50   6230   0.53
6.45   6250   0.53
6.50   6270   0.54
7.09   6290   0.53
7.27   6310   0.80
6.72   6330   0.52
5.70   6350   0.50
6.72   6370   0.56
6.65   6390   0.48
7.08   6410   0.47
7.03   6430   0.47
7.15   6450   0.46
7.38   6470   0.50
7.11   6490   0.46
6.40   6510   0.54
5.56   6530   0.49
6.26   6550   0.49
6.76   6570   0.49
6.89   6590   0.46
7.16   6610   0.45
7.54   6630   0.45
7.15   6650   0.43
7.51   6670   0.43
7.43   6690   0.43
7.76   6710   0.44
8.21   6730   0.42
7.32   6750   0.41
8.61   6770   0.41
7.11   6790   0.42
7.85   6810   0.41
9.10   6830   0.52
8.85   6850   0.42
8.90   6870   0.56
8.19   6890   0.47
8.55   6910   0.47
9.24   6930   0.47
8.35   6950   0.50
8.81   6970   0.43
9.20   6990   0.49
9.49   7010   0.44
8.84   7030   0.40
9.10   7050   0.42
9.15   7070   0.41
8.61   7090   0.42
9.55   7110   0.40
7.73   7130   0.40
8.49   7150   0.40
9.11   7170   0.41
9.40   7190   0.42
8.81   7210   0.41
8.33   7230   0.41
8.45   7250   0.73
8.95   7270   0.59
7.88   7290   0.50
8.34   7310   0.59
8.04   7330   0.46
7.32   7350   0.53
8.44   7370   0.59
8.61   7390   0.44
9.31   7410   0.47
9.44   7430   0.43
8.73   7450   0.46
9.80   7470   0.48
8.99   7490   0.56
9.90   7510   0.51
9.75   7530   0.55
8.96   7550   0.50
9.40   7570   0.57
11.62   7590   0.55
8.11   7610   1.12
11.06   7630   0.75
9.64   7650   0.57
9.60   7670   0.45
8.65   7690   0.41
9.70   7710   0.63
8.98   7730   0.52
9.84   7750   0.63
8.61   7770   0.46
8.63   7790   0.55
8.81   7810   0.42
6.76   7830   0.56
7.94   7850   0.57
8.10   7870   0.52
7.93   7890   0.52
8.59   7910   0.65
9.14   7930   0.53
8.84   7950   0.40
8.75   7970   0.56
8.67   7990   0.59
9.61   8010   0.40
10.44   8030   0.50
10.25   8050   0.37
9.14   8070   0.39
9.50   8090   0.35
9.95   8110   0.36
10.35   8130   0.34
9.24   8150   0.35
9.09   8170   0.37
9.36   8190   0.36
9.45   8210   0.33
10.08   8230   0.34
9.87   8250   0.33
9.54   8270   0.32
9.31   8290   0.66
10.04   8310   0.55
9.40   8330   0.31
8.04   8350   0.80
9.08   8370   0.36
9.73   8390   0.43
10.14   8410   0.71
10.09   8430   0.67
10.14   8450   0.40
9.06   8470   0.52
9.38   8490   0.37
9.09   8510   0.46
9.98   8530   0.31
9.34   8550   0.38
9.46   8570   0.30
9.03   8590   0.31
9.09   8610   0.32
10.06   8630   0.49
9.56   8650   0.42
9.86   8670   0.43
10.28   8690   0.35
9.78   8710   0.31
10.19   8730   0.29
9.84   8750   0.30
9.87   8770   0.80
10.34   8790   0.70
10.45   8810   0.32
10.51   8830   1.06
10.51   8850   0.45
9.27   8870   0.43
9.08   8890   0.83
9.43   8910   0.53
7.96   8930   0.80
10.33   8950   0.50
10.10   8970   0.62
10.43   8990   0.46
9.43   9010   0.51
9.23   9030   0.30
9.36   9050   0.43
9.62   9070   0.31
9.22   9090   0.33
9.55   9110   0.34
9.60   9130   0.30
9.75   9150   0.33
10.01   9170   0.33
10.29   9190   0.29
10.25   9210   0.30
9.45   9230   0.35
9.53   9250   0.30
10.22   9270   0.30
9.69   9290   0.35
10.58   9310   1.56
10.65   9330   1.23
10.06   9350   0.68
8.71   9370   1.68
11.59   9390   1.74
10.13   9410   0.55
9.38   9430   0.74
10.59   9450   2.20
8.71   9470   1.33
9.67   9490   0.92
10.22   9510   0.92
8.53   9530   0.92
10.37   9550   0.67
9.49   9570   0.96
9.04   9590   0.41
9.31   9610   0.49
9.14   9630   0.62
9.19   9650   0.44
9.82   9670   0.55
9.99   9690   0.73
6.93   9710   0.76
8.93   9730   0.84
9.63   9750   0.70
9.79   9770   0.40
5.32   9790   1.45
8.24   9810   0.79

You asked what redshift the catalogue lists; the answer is 0.52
